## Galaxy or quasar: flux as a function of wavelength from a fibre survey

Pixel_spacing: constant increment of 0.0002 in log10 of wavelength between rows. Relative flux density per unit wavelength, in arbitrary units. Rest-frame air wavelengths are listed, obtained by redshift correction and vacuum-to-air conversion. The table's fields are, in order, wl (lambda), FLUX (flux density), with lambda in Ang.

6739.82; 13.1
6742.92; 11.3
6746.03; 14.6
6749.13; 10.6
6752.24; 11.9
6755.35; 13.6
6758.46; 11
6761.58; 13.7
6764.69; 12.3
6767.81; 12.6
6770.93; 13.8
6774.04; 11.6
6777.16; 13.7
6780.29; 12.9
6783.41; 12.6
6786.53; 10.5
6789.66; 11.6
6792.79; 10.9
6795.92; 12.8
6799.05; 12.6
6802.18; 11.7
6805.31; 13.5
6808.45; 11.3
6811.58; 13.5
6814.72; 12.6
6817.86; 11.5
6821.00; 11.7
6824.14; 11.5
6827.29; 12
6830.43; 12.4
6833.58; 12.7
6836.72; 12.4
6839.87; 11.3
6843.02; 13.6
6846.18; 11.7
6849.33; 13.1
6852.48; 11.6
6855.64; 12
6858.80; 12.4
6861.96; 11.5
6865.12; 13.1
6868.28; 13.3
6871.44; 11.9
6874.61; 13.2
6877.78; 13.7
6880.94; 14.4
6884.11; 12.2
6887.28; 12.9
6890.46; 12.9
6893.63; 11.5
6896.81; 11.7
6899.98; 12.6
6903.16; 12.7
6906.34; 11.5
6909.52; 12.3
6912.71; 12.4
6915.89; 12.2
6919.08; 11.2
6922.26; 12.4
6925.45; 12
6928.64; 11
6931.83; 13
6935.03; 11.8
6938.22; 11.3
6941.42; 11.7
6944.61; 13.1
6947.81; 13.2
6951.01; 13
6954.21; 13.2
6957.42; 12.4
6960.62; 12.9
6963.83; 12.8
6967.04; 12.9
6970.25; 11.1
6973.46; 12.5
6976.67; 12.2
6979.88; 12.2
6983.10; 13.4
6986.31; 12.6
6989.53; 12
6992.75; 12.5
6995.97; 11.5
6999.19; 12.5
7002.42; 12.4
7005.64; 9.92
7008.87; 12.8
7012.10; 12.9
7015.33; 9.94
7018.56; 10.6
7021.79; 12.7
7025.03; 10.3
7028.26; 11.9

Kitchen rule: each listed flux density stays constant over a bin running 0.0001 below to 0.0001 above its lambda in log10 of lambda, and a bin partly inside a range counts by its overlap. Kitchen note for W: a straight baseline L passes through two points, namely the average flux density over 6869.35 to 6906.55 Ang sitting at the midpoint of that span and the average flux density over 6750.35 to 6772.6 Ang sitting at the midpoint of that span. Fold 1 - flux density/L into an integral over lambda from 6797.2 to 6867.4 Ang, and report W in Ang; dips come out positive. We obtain 2.13 Ang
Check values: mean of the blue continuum 12.7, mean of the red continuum 12.7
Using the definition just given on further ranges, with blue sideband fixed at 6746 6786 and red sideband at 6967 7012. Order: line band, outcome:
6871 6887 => -1.0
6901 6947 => 0.8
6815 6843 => 0.9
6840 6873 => 0.1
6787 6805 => 0.8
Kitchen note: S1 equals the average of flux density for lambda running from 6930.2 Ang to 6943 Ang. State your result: 11.9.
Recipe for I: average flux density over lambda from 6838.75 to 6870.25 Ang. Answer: 12.4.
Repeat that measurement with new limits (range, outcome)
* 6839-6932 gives 12.4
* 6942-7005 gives 12.5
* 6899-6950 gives 12.2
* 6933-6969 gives 12.6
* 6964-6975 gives 12.2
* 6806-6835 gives 12.2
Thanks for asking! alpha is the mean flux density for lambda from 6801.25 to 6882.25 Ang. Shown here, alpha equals 12.4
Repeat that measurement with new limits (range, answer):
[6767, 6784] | 12.9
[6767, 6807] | 12.4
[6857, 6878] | 12.7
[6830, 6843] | 12.4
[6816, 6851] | 12.2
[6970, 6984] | 12.3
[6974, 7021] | 12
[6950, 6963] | 12.9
